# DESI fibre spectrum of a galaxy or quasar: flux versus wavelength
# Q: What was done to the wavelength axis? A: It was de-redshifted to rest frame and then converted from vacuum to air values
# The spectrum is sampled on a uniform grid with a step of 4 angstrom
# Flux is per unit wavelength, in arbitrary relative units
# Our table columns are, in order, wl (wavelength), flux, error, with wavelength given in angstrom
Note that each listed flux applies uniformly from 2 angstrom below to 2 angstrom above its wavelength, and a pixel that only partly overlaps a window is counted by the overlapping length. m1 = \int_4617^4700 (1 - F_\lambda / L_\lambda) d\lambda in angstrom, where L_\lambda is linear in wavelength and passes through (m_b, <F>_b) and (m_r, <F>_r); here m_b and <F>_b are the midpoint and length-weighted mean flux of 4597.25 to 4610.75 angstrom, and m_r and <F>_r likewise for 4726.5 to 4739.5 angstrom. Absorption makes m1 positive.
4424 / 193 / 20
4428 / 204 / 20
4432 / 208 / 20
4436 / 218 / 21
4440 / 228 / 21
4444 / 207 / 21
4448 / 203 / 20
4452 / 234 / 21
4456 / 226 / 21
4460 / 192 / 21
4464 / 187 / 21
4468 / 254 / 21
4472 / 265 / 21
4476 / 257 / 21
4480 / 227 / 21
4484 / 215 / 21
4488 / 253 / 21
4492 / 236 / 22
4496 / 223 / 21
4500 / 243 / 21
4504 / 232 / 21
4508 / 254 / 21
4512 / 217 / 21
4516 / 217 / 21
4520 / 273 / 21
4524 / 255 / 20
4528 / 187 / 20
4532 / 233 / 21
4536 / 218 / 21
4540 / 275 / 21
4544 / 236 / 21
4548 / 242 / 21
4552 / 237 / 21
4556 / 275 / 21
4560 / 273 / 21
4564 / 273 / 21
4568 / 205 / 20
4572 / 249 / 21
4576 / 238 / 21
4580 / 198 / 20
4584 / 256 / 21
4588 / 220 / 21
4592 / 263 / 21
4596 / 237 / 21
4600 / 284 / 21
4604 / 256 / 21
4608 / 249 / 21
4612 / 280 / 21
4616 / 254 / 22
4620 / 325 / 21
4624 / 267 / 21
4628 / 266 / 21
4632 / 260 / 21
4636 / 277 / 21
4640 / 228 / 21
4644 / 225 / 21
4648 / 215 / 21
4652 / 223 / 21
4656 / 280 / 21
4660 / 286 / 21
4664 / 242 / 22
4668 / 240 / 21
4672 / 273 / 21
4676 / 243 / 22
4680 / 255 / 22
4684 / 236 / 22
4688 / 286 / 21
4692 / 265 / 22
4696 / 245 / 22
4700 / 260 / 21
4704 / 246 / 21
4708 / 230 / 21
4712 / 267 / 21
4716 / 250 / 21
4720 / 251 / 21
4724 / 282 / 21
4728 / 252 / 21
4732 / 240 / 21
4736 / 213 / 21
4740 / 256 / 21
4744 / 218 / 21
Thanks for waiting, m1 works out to -1.7 angstrom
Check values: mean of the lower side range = 262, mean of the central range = 257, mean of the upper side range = 237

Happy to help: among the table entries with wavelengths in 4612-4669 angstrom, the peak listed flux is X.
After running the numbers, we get 325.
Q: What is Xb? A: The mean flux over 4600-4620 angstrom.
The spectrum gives 269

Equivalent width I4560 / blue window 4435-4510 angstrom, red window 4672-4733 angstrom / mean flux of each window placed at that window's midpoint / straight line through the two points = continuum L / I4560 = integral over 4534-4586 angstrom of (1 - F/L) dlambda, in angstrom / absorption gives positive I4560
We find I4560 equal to -1.15 angstrom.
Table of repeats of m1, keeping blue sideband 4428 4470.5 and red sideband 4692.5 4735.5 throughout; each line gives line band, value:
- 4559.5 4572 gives -0.9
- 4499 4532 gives -1.4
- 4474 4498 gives -1.6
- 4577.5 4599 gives -0.2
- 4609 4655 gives -3.2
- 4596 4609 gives -1.3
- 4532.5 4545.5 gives -0.8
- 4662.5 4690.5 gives -0.9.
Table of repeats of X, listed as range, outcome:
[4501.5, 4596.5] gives 275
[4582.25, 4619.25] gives 284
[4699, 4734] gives 282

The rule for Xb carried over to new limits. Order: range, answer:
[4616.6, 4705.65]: 257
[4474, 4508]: 237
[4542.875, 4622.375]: 253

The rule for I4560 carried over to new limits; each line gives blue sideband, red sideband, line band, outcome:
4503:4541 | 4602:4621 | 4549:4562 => -0.6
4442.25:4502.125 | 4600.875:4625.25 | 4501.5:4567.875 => 1.5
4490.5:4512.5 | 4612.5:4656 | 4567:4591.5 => 1.7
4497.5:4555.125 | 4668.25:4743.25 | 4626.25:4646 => -0.4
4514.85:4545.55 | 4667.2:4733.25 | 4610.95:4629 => -2.4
